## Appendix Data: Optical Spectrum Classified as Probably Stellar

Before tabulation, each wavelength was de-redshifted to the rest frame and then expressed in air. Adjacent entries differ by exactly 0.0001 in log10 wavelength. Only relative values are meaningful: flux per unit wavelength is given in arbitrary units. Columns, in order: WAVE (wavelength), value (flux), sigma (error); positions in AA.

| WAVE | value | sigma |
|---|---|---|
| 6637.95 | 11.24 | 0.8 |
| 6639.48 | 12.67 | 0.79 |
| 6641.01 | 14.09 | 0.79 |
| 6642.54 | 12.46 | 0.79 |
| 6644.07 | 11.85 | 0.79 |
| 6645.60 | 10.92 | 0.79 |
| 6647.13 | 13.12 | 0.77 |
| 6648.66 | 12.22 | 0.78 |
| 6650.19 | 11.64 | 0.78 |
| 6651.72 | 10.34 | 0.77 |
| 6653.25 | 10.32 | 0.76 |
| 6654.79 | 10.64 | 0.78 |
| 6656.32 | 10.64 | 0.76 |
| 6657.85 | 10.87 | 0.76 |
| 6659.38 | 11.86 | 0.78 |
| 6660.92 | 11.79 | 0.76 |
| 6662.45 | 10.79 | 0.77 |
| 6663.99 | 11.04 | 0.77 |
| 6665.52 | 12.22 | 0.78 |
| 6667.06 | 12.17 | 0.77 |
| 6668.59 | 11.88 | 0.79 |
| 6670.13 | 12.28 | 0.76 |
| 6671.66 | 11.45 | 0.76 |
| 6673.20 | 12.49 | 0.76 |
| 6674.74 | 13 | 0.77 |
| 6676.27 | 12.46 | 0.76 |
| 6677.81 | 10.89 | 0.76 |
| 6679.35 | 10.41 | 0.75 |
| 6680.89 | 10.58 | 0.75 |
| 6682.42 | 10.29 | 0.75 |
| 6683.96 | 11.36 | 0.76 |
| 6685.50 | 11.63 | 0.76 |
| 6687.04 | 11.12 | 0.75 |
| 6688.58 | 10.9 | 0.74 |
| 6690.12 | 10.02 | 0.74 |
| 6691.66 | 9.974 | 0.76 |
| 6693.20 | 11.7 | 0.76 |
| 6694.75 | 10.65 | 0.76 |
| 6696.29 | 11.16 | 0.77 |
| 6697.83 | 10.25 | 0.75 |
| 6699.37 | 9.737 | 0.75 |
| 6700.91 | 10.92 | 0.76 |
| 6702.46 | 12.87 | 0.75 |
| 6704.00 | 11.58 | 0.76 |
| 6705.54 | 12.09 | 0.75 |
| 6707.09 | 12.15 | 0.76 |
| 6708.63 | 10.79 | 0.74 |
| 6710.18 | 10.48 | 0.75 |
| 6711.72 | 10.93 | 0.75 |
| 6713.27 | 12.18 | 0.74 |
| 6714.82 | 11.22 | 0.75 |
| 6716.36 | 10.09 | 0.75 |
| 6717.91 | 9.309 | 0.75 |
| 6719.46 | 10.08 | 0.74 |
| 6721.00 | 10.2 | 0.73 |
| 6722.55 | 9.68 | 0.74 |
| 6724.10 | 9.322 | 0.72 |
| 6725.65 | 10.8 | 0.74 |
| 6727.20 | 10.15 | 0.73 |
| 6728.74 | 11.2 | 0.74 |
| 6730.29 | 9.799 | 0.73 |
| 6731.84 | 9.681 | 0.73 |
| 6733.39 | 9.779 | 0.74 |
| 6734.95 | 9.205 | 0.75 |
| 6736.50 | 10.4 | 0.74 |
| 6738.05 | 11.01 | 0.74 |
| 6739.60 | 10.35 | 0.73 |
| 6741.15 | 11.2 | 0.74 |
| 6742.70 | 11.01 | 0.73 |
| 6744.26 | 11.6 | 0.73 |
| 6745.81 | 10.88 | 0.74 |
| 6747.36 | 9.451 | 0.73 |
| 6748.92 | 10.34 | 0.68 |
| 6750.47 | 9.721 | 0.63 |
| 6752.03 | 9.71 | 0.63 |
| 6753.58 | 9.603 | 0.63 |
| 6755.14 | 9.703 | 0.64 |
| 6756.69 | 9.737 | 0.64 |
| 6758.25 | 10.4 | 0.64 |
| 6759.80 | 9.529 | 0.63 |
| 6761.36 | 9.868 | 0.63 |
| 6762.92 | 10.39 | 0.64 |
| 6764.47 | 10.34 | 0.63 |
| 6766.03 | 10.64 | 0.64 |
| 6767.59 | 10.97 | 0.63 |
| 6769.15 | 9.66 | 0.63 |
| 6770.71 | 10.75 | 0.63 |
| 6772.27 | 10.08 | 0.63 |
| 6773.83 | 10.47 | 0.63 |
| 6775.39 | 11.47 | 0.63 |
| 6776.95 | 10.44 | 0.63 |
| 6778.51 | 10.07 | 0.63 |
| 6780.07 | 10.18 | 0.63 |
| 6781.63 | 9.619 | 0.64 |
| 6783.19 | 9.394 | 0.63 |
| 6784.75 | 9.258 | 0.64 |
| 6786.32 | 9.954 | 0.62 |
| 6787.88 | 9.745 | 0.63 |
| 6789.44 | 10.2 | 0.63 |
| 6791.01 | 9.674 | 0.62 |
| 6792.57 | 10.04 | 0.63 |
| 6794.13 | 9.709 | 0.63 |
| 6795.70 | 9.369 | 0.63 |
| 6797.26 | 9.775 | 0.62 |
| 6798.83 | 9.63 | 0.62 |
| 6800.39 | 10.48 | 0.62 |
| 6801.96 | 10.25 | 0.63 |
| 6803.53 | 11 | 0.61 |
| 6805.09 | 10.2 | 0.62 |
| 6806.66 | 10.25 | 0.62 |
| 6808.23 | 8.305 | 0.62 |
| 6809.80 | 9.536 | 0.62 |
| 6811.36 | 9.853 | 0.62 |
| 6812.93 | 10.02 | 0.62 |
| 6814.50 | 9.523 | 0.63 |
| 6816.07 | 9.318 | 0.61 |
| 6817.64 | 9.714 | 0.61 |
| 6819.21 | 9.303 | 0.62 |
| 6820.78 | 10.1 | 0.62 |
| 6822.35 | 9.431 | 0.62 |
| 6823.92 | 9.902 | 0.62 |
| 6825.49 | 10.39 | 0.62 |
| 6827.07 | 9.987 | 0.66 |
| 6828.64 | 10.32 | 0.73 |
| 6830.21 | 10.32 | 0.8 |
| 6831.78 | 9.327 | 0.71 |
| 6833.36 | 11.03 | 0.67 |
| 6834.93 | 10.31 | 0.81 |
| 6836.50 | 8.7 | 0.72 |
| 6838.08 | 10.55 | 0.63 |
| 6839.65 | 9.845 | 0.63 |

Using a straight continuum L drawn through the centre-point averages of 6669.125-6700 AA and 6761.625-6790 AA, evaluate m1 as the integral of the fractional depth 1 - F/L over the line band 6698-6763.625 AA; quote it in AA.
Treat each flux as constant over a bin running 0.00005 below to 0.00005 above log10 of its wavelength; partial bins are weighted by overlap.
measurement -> 1.3 AA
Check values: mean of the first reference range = 11.1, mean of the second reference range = 10.2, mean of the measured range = 10.5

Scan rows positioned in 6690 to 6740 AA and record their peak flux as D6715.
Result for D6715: 12.87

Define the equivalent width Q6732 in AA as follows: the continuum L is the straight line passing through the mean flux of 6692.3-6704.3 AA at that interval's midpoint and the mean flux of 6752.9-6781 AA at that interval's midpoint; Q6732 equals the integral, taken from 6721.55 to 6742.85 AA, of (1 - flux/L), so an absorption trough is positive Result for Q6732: 0.9 AA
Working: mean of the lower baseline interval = 11.1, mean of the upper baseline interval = 10.2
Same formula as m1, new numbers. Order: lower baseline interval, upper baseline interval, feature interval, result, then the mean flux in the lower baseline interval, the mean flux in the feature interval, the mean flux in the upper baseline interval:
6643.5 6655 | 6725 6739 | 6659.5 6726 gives -1.92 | 11.4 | 11.1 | 10.2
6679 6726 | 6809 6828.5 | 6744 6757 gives 0.42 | 10.8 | 10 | 9.77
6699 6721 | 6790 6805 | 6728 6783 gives 1.24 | 11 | 10.3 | 10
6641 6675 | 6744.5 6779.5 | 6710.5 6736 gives 1.25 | 11.7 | 10.2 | 10.2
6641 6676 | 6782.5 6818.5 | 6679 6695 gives 0.73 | 11.7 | 10.8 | 9.79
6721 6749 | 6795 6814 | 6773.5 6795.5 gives 0.05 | 10.3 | 9.99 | 9.89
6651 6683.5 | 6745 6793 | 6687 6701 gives 0.53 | 11.4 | 10.6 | 10.1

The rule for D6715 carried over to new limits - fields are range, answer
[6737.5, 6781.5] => 11.6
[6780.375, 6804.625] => 11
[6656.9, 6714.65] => 13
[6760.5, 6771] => 10.97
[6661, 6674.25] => 12.49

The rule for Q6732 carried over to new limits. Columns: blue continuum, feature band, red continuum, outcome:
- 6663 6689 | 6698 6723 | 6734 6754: 0.1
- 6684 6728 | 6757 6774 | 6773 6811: -0.1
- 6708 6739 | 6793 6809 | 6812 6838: 0.1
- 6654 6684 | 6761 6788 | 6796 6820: 0.0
